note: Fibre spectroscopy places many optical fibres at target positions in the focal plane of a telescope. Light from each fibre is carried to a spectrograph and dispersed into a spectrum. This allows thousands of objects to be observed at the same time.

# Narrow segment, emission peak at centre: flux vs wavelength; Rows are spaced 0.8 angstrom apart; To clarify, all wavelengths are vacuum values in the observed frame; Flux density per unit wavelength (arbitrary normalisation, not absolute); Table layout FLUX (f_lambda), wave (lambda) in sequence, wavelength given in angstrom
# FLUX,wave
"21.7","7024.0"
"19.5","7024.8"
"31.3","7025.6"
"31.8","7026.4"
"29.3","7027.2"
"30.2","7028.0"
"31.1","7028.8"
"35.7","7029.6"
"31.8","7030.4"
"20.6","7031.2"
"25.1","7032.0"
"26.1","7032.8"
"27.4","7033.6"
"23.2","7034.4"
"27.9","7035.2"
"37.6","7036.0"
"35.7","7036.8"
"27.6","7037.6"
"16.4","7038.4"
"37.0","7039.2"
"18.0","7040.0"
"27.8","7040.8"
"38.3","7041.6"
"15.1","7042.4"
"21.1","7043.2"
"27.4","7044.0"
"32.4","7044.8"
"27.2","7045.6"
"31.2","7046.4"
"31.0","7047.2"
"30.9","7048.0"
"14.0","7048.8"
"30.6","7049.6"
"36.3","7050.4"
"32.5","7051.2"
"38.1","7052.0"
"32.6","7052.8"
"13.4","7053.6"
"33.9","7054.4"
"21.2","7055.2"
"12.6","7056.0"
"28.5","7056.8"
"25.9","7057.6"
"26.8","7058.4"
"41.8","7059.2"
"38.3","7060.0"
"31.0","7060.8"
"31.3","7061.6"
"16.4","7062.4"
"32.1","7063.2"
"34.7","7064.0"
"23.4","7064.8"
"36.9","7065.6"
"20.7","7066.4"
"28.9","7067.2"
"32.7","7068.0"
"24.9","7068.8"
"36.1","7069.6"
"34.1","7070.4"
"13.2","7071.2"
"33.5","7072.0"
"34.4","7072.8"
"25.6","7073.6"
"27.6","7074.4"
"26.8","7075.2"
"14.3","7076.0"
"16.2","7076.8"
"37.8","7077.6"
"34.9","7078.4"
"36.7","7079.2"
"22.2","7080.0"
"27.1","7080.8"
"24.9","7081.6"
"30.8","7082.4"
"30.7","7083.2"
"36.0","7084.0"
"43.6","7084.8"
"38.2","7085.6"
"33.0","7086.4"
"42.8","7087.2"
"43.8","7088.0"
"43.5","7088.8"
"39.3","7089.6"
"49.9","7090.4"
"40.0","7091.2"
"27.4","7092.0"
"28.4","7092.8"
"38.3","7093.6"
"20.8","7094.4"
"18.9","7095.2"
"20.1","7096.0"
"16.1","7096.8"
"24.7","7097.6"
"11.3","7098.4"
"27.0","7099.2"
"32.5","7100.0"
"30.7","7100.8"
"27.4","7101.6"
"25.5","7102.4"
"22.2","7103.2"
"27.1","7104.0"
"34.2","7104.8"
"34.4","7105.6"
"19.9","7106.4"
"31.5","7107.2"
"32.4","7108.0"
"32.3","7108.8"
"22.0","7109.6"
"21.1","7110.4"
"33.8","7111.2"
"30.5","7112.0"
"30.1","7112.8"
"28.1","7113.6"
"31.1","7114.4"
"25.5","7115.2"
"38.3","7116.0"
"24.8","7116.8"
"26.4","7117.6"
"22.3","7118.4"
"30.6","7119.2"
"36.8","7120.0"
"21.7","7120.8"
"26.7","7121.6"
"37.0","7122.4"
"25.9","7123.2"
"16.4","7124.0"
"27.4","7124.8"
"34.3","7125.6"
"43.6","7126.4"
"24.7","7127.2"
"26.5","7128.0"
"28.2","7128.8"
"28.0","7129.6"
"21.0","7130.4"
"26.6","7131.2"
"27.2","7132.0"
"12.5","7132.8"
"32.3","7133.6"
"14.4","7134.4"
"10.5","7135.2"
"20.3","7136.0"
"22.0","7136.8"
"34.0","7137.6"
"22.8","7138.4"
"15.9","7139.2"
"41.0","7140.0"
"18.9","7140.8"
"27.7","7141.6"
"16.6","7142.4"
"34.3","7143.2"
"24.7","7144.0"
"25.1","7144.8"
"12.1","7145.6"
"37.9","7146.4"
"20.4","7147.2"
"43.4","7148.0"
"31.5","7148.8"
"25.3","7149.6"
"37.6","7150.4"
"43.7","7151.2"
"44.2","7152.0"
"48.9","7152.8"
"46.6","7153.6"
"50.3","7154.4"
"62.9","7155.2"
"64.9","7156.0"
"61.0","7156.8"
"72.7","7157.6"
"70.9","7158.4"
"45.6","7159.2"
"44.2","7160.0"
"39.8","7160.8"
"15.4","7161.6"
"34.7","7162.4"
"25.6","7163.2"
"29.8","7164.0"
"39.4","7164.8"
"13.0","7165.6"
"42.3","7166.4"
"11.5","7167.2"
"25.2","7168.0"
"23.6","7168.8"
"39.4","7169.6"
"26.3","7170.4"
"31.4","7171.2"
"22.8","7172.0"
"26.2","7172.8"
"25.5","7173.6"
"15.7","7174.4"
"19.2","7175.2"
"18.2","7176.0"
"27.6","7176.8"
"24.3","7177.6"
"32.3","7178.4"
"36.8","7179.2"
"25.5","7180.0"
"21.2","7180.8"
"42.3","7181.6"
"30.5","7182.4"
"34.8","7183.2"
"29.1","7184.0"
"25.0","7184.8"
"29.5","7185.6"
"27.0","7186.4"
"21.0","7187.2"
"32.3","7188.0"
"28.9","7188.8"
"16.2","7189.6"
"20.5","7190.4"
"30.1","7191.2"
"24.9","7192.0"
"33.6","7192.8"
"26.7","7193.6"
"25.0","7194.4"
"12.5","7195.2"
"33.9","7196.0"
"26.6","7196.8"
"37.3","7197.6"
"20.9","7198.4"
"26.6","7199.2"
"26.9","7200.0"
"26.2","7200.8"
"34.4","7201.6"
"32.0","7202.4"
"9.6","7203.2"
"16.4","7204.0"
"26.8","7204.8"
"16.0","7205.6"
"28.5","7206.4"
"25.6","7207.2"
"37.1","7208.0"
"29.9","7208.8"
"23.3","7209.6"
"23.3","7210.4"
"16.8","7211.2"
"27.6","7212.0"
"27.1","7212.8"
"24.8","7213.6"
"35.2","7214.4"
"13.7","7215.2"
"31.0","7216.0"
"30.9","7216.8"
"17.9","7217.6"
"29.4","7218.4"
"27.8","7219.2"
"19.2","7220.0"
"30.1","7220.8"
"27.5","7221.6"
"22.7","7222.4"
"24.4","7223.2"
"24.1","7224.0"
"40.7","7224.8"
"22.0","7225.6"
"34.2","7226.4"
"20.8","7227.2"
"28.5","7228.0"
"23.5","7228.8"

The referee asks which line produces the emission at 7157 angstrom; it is [O III] 5007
